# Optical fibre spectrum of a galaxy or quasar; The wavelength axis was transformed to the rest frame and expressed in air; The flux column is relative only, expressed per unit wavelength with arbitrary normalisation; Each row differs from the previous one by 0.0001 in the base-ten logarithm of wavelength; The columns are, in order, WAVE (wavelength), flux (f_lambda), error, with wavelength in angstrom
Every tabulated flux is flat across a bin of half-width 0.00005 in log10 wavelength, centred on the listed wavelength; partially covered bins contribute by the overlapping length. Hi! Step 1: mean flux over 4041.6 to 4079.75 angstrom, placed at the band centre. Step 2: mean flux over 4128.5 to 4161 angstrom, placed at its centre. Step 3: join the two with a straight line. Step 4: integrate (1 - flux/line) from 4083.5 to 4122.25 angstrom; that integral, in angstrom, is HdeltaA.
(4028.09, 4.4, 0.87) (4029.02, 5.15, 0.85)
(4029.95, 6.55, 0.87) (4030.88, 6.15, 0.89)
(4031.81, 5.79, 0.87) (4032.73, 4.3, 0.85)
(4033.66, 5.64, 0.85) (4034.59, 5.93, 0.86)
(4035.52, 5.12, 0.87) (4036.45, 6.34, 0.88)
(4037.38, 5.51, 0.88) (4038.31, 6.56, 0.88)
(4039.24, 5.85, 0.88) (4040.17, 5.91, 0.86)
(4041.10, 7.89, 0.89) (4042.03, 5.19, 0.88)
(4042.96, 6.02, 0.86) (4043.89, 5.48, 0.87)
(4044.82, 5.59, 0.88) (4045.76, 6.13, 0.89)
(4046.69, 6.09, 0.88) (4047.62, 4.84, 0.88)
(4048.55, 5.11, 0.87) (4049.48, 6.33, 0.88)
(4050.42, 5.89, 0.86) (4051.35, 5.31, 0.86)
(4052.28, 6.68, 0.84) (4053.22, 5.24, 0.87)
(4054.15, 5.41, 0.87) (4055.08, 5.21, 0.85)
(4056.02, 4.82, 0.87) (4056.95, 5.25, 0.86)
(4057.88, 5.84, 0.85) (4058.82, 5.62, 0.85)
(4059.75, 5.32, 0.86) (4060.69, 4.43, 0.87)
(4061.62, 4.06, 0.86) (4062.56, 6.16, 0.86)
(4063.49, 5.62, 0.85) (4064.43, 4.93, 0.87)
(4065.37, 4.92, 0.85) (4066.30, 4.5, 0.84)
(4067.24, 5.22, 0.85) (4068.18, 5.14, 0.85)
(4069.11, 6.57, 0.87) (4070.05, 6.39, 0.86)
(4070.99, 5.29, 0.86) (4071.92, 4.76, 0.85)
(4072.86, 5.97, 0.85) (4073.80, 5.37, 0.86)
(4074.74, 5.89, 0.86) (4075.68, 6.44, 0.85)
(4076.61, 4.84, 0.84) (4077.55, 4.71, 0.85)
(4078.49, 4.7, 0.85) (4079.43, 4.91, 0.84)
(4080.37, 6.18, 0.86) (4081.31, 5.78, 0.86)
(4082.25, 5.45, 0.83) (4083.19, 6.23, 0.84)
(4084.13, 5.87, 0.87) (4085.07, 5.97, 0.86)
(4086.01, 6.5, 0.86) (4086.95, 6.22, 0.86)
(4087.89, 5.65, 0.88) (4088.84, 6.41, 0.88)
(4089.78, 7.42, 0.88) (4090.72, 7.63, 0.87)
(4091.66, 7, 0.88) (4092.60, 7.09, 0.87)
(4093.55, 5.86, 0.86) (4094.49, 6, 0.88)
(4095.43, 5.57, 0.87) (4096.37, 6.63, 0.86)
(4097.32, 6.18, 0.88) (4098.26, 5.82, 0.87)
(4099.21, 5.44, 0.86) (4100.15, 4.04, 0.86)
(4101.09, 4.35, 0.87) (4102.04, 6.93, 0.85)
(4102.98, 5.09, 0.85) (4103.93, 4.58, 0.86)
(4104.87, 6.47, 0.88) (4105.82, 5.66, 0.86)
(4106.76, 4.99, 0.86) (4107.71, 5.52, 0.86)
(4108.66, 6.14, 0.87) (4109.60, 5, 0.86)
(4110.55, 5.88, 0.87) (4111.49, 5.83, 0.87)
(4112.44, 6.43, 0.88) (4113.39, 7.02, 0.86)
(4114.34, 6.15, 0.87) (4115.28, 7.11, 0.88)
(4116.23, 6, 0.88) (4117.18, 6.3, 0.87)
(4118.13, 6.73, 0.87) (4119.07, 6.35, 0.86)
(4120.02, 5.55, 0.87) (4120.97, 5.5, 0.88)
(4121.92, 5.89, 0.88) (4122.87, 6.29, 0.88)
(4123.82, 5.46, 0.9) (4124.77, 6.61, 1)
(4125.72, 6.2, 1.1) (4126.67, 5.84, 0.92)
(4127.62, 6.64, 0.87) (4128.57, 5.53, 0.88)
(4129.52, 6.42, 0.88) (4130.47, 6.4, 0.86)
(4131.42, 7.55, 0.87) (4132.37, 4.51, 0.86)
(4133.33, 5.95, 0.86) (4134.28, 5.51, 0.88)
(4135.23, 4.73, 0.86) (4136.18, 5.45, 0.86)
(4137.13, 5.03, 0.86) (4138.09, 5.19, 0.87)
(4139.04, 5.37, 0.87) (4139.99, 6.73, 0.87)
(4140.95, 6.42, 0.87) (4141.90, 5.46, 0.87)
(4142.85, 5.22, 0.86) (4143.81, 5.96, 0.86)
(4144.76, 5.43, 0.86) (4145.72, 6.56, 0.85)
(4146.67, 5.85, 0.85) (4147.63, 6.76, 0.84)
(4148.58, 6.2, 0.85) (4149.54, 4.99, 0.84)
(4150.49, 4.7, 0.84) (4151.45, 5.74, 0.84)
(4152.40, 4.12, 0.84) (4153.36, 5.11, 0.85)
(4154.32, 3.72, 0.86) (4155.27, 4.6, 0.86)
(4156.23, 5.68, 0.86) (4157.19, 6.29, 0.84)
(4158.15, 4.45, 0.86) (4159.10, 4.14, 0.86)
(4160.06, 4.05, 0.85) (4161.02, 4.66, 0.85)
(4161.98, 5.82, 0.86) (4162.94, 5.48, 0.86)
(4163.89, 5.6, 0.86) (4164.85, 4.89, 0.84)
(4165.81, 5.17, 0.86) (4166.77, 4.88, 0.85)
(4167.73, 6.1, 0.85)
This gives -4.2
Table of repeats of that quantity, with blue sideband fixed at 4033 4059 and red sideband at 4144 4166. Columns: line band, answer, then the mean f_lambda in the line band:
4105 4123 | -2.0 angstrom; 6.02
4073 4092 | -1.3 angstrom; 5.95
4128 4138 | -0.7 angstrom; 5.7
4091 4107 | -0.8 angstrom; 5.78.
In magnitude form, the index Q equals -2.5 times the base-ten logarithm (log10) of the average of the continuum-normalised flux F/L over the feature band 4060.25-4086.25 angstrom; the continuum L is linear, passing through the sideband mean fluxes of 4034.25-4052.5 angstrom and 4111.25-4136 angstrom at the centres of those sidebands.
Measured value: 0.10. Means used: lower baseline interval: 5.88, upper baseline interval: 6.09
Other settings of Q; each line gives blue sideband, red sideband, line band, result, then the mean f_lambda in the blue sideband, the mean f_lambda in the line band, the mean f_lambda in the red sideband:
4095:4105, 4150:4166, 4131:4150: -0.12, 5.52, 5.74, 4.95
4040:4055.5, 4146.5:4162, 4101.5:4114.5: -0.08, 5.78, 5.82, 5.07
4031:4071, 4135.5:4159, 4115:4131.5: -0.14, 5.58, 6.2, 5.43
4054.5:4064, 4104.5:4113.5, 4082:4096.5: -0.14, 5.23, 6.35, 5.84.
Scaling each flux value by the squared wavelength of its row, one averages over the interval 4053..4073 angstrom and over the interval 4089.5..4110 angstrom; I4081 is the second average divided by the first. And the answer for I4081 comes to 1.13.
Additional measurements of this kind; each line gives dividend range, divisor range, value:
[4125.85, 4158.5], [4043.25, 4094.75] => 1.02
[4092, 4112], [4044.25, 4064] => 1.06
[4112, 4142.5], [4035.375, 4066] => 1.11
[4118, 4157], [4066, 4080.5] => 1.08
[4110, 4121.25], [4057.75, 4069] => 1.24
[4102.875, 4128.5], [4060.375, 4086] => 1.12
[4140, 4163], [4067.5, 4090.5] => 0.95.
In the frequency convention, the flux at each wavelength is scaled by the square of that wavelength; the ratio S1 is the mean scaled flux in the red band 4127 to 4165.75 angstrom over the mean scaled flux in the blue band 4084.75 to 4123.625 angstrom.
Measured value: 0.93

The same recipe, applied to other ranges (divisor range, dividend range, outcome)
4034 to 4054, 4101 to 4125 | 1.05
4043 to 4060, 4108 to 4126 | 1.13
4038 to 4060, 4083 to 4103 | 1.09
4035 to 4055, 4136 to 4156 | 0.99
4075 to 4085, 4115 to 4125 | 1.13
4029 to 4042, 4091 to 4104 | 1.02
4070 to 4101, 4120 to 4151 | 1.02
